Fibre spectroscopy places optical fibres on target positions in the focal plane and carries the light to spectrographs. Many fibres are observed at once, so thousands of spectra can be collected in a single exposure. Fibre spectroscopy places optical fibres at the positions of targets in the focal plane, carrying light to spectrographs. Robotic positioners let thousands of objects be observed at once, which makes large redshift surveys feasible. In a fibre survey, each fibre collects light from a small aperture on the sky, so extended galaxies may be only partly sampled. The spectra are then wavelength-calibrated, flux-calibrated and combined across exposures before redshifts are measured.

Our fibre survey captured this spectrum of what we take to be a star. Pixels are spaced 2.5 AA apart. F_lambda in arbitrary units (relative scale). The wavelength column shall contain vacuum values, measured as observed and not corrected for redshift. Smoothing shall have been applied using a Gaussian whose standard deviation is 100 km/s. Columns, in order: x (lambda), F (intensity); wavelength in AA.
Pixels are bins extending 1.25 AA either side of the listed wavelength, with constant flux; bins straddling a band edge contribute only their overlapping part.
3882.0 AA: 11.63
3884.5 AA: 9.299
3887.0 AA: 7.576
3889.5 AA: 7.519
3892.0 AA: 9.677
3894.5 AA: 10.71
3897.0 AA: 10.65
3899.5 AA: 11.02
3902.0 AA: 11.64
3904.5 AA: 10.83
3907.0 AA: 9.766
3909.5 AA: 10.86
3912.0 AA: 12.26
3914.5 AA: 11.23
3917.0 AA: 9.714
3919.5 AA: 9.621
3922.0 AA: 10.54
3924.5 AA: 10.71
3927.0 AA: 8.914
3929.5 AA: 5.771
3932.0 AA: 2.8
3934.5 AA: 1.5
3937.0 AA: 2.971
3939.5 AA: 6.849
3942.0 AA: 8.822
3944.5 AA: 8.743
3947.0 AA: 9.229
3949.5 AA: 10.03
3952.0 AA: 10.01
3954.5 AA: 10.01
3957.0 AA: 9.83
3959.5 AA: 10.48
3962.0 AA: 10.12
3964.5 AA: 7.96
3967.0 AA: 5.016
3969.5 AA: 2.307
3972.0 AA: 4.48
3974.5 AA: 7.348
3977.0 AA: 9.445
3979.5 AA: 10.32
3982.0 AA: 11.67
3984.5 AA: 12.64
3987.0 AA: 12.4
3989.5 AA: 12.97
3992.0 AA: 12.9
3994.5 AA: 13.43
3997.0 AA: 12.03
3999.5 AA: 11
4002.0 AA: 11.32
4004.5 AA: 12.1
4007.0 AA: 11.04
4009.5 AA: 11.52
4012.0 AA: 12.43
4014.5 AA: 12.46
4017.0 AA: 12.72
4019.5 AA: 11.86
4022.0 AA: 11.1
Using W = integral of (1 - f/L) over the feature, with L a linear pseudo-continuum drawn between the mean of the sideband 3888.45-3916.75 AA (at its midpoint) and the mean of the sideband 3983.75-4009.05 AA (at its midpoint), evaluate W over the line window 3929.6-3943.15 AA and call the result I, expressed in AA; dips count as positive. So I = 7.9 AA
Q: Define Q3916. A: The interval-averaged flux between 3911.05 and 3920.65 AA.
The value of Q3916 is 10.7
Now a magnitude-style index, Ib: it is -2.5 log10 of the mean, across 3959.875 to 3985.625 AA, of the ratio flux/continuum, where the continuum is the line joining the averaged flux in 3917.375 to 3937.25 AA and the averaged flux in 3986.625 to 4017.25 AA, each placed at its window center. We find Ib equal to 0.23 mag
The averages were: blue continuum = 6.92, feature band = 8.19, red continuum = 12.2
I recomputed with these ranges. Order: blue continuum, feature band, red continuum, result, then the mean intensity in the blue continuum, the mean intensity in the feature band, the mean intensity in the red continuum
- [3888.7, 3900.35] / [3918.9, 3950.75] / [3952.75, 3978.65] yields 4.92 AA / 9.97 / 7.38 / 7.78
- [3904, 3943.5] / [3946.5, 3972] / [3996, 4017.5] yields 3.74 AA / 8.28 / 8.28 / 11.8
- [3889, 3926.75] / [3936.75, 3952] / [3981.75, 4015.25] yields 3.95 AA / 10.5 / 8.27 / 12.1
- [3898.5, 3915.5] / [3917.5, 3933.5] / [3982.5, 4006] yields 4.64 AA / 11.1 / 8.03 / 12.3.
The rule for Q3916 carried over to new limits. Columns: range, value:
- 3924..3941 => 5.47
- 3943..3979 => 8.26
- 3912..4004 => 9.1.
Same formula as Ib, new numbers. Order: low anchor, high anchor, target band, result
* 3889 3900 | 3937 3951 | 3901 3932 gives -0.067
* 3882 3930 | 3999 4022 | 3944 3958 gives 0.118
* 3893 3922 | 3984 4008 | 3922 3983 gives 0.425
